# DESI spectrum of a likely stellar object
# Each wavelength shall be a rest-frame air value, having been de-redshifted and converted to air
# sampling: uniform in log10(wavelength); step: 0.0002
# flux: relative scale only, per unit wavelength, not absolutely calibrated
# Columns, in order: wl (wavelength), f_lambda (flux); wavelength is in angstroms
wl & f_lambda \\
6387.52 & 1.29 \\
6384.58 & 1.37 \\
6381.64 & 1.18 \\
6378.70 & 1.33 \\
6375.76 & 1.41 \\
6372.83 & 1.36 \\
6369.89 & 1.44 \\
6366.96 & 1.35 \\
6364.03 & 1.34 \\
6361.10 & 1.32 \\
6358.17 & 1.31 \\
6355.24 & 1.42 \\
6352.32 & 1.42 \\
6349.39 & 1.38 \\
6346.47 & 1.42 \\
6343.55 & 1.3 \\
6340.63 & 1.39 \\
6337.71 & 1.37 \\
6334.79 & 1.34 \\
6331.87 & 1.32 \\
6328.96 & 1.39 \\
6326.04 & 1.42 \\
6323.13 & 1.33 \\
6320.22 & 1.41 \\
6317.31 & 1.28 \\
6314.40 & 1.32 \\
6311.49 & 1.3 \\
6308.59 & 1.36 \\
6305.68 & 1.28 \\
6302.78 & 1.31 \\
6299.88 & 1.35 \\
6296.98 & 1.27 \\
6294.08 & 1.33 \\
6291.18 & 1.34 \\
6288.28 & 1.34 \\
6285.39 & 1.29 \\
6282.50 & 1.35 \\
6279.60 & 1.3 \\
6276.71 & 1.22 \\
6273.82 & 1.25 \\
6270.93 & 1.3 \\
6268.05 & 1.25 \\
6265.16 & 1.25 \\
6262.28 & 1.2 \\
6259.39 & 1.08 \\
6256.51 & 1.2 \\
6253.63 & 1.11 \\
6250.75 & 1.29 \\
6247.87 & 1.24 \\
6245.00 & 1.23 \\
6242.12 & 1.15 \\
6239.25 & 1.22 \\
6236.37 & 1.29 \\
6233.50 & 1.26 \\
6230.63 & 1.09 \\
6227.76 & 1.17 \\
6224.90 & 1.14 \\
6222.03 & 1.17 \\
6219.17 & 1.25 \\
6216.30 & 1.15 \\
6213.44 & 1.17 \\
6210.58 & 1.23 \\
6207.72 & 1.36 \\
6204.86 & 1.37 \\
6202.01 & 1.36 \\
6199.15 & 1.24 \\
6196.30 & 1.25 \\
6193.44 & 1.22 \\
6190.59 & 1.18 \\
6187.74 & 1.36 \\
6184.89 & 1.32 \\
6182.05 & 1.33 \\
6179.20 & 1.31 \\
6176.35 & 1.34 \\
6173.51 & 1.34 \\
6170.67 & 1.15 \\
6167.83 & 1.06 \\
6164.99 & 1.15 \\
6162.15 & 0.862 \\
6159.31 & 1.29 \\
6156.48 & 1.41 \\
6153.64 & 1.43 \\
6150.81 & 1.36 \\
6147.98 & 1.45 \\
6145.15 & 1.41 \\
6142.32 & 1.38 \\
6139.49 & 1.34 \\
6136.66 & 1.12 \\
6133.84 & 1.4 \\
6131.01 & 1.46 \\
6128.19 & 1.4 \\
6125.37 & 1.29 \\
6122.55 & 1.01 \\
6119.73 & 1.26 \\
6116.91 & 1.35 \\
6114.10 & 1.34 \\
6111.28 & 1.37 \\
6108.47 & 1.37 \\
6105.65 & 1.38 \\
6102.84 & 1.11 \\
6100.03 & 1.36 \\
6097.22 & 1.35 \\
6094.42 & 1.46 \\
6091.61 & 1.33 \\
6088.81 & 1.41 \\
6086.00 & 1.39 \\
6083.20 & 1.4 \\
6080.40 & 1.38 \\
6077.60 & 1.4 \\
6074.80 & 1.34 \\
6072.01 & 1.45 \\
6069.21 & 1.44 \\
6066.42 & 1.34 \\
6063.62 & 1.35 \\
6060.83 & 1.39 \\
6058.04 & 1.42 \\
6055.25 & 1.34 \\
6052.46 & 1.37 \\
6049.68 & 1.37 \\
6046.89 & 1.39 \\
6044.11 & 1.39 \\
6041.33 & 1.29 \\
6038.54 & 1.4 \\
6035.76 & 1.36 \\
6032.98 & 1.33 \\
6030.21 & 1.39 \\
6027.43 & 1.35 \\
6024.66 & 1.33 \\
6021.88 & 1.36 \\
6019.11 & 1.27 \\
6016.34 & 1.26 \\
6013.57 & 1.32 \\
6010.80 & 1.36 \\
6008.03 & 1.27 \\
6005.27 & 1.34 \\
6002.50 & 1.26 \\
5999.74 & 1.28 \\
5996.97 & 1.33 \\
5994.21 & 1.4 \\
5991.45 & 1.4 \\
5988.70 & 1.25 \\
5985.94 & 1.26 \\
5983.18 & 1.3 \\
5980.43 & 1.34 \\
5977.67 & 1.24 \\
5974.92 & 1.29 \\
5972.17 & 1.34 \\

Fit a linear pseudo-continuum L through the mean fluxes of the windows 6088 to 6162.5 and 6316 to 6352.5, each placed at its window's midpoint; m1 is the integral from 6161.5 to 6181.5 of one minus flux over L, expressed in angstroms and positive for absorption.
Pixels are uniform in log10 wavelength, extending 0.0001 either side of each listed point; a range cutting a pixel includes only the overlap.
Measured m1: 2.16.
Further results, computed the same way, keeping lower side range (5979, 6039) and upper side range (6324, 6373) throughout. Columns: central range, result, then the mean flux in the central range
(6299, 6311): 0.37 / 1.32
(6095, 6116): 0.09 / 1.33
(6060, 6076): -0.64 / 1.39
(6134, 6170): 1.87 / 1.27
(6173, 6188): 0.18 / 1.33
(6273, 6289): 0.82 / 1.29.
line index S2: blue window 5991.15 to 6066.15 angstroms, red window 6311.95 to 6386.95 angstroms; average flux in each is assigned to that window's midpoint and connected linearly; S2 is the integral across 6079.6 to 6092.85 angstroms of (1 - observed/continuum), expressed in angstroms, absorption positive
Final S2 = -0.4 angstroms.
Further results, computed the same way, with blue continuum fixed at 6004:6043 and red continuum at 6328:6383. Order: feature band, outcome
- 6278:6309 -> 0.79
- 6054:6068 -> -0.37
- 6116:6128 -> 0.89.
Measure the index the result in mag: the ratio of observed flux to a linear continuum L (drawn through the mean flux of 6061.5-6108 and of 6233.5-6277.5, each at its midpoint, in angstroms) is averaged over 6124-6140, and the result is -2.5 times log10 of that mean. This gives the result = -0.01 mag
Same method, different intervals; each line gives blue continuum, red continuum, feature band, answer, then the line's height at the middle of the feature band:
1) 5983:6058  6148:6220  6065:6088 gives -0.066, 1.31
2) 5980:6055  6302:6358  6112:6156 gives 0.004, 1.34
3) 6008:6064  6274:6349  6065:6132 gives -0.002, 1.35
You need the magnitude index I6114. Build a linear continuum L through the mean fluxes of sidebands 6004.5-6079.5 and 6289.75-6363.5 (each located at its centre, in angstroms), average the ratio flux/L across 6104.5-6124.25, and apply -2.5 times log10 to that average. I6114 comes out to 0.048 mag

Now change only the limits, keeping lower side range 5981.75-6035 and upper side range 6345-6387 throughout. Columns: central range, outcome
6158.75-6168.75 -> 0.24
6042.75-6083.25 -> -0.05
